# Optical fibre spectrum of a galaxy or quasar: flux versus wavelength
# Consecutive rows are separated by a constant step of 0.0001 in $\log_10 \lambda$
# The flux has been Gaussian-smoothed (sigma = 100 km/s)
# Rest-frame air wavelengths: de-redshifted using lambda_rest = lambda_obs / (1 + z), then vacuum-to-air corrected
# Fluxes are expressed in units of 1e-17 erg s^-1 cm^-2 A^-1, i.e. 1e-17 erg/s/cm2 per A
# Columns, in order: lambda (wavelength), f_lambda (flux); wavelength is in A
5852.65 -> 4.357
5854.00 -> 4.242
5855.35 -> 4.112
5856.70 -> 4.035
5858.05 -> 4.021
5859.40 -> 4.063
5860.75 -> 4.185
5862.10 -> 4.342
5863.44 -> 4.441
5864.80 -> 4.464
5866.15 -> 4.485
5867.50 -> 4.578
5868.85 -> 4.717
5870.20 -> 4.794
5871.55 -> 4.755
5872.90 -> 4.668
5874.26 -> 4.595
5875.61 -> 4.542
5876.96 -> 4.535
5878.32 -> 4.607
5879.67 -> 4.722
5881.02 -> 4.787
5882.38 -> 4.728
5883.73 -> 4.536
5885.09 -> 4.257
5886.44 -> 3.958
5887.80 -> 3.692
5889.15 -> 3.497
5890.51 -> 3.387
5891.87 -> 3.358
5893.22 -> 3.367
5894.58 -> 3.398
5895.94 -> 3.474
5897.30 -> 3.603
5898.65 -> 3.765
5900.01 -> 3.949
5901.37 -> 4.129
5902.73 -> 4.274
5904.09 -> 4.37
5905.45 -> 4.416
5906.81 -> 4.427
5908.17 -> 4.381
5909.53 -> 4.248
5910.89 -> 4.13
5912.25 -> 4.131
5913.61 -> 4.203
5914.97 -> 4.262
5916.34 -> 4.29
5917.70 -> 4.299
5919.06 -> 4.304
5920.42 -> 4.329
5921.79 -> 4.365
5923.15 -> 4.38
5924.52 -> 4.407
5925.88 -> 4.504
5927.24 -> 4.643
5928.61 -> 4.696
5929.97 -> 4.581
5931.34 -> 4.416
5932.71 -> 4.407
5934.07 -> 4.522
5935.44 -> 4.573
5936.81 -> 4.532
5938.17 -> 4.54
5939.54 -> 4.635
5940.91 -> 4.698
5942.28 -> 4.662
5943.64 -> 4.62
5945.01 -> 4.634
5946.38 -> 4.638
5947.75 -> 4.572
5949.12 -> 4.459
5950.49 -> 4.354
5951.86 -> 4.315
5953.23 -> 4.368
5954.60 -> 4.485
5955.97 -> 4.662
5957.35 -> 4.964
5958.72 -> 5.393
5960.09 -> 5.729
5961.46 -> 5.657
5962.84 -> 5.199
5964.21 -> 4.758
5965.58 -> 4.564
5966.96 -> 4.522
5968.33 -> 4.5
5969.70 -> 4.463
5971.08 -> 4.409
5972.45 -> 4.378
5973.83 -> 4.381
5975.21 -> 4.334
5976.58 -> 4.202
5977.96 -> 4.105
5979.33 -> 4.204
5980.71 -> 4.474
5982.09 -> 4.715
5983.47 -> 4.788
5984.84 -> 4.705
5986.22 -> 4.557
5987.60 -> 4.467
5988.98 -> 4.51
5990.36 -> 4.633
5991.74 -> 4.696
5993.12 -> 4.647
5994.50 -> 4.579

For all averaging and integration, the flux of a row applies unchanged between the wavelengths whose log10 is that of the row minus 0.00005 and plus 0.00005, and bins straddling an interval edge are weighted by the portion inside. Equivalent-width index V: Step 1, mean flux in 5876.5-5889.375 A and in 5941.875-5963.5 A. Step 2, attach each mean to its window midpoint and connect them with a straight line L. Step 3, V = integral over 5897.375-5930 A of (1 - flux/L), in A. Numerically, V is 1.9 A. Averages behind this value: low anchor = 4.36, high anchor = 4.8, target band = 4.29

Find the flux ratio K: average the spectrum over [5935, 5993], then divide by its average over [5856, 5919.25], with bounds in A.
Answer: 1.1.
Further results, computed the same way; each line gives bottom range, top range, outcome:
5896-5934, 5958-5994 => 1.09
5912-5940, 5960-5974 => 1.07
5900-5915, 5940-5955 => 1.06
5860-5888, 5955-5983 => 1.04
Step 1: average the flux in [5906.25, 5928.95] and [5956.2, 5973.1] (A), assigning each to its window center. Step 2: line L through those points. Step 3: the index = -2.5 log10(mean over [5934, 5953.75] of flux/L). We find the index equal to 0.02 mag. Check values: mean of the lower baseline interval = 4.35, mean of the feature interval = 4.54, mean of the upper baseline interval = 4.87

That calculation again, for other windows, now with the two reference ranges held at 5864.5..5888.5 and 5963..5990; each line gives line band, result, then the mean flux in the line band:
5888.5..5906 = 0.198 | 3.76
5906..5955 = 0.015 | 4.45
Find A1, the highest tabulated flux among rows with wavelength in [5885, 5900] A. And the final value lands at 4.257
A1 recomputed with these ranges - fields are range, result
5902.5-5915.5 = 4.427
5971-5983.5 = 4.788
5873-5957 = 4.787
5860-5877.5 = 4.794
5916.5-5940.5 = 4.696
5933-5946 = 4.698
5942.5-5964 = 5.729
